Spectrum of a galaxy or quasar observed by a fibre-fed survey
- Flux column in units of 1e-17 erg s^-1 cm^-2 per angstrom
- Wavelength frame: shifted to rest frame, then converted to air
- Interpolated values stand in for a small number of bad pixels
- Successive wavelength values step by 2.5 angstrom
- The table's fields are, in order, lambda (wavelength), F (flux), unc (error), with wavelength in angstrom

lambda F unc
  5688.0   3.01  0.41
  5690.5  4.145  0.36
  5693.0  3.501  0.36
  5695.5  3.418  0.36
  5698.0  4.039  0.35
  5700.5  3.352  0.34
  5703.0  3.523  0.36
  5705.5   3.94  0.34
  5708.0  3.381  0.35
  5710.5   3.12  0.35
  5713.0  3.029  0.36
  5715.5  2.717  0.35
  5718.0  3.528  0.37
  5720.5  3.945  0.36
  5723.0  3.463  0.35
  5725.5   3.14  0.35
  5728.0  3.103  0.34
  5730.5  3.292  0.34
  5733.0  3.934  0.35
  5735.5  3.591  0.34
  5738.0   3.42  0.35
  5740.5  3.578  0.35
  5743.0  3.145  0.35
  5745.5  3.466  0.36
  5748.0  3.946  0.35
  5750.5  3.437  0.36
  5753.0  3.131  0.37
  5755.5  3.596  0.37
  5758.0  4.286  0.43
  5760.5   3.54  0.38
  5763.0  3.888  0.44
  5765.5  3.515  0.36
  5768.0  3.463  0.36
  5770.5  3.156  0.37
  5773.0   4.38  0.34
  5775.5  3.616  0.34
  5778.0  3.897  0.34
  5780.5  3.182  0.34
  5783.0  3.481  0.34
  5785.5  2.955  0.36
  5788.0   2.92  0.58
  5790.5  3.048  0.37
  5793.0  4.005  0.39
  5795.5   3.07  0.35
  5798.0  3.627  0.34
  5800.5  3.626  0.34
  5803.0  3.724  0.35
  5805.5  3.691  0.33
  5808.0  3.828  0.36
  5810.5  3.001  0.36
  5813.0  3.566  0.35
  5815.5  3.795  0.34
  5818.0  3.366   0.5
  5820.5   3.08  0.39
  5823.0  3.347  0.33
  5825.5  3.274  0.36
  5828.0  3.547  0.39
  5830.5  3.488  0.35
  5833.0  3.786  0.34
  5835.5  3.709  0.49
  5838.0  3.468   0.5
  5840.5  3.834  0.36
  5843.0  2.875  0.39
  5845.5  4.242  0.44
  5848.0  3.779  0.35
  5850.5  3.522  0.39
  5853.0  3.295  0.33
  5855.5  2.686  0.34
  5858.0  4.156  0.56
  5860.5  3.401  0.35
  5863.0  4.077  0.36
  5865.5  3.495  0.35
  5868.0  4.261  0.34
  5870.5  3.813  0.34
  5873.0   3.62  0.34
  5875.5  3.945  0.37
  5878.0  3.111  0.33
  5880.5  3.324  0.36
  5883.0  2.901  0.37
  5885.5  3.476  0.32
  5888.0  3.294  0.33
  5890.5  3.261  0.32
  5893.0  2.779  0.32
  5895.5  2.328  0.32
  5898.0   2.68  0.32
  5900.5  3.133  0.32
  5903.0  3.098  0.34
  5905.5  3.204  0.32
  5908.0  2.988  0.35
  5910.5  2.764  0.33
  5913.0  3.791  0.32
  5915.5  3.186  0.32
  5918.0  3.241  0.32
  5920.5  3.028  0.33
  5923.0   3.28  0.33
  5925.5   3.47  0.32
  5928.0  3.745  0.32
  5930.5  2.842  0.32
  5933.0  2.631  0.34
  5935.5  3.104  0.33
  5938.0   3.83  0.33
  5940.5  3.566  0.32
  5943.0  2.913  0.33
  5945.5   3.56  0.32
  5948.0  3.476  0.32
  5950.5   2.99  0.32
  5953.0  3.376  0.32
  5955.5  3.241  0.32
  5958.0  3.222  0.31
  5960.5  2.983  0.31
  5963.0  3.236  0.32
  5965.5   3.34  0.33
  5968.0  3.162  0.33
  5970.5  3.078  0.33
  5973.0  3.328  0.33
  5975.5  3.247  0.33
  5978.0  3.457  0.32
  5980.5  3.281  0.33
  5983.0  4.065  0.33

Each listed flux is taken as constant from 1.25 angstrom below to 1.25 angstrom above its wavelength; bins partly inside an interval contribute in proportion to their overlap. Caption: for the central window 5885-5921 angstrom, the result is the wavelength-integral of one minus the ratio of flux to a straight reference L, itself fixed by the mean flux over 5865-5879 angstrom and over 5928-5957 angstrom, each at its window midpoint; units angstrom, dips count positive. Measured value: 4.5 angstrom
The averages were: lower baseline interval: 3.73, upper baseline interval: 3.25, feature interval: 3.08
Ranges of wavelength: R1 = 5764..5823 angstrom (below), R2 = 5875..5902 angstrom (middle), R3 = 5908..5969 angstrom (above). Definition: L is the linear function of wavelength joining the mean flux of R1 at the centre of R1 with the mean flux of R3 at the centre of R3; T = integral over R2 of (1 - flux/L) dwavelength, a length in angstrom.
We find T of 1.92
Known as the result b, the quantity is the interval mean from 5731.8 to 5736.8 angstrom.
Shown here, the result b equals 3.76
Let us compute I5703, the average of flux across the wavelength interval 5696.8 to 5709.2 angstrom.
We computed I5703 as 3.65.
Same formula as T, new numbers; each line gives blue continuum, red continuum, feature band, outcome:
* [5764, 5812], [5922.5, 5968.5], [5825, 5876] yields -3.5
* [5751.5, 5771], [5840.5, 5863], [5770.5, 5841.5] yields 1.2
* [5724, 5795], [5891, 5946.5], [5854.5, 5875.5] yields -2.9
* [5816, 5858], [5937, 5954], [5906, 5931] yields 1.2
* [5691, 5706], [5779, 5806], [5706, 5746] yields 2.1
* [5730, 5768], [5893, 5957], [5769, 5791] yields 0.6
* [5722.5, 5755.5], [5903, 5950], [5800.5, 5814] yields -0.8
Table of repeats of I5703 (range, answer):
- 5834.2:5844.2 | 3.48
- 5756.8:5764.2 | 3.9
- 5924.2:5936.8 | 3.16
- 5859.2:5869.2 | 3.81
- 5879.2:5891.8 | 3.25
